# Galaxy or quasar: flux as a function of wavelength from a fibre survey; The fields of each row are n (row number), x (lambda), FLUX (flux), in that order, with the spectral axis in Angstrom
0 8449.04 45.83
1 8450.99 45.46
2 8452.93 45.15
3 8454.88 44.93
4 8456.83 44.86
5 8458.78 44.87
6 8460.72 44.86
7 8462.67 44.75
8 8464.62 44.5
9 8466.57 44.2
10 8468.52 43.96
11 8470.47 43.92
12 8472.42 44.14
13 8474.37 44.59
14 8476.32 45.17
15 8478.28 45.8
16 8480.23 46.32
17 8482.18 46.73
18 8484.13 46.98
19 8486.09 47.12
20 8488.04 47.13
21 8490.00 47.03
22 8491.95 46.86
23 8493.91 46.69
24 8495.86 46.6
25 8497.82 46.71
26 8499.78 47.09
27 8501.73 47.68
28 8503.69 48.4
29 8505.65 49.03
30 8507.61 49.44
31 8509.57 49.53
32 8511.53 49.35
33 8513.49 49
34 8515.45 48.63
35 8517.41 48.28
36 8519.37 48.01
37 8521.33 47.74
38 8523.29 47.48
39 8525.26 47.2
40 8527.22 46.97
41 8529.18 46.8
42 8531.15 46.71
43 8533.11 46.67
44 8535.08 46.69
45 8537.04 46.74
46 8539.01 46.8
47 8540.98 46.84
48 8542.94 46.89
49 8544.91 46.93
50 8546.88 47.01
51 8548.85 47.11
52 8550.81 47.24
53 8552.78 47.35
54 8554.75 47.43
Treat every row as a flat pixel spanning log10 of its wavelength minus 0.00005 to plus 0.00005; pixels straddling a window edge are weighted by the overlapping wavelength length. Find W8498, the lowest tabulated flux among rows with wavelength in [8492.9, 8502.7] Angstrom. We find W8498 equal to 46.6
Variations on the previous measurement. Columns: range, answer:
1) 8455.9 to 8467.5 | 44.2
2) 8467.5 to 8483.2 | 43.92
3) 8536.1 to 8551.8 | 46.74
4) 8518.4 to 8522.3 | 47.74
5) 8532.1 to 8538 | 46.67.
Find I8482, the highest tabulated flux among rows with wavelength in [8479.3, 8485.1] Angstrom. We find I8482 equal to 46.98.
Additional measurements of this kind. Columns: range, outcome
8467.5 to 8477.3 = 45.17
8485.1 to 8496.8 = 47.13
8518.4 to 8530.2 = 48.01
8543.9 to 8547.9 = 47.01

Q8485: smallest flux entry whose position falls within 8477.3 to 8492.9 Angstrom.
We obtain 45.8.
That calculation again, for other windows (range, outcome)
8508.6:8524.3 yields 47.48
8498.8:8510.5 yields 47.09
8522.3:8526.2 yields 47.2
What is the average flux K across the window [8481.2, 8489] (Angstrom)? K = 47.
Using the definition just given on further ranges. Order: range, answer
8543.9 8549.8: 47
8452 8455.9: 45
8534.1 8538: 46.8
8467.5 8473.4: 44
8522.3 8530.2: 47.1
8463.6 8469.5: 44.2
